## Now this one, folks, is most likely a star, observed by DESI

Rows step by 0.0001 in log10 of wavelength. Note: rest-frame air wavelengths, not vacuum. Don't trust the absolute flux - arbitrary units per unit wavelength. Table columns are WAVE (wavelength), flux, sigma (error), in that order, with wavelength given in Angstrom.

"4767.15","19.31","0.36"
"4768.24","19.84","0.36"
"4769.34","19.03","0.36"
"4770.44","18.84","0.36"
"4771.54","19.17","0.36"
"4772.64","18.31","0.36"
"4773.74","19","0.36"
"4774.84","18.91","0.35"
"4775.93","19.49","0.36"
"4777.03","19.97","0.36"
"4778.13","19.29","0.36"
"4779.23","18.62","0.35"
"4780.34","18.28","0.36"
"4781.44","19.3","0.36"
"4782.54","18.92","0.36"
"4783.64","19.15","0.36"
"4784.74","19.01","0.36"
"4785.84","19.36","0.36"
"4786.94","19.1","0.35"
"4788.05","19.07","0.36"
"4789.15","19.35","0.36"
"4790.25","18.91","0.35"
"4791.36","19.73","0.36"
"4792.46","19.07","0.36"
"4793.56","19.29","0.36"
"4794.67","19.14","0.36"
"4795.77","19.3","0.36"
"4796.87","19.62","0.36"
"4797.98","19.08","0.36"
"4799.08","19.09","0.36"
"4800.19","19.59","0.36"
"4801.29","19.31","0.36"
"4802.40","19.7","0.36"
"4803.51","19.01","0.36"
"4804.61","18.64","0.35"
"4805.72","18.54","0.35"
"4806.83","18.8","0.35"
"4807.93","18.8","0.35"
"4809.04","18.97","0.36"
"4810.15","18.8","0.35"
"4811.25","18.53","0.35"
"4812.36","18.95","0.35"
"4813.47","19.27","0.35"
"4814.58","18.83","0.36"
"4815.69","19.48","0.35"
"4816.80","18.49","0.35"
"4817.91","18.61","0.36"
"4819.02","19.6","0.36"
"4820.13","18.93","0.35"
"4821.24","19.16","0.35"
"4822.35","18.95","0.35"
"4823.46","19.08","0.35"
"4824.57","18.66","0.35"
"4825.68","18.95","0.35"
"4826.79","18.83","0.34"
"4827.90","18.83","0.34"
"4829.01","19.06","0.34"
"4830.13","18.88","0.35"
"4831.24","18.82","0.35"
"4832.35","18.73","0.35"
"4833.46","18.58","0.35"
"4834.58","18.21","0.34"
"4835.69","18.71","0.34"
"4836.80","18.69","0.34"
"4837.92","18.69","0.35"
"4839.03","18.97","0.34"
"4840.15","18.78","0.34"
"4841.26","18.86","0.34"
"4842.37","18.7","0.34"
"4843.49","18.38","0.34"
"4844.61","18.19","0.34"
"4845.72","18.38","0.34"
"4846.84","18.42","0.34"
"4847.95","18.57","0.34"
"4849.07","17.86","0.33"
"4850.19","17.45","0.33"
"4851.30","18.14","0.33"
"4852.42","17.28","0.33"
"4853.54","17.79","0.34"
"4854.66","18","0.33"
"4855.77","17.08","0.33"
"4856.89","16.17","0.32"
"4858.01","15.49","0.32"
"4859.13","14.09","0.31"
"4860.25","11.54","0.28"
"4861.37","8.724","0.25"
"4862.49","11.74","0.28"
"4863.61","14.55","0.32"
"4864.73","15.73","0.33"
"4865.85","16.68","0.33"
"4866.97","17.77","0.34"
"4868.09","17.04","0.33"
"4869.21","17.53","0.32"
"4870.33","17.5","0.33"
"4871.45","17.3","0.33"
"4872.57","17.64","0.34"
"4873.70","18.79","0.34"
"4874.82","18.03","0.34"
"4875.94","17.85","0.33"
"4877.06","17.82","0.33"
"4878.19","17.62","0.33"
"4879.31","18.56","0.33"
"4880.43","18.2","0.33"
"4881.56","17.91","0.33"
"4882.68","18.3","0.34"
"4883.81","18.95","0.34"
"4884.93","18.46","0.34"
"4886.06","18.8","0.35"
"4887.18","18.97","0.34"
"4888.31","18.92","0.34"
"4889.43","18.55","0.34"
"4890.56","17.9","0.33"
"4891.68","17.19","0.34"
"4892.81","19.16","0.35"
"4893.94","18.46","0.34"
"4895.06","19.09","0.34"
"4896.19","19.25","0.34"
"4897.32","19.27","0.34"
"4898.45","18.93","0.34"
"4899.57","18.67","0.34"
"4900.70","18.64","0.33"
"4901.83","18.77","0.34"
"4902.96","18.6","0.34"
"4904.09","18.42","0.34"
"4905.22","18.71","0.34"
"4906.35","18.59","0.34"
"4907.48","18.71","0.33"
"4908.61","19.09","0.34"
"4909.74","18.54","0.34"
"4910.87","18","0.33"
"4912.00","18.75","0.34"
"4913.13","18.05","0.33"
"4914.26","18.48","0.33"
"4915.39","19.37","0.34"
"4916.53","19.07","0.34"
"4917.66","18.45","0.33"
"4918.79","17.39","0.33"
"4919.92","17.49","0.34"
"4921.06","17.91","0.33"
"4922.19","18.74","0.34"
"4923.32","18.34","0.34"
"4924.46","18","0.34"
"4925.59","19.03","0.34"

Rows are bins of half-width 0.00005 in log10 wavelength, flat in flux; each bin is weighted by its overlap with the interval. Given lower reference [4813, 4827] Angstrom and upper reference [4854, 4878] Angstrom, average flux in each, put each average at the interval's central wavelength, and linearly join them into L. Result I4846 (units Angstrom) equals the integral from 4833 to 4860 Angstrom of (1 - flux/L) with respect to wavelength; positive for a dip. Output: -0.8 Angstrom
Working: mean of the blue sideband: 19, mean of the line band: 17.8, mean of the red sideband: 16.1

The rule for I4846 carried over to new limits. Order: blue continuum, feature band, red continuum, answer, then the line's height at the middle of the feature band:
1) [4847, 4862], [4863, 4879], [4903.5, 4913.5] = -0.4 Angstrom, 16.8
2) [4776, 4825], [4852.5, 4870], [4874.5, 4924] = 3.1 Angstrom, 18.7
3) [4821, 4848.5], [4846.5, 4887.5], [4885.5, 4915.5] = 3.8 Angstrom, 18.7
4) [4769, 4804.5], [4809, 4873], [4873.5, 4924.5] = 3.7 Angstrom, 18.8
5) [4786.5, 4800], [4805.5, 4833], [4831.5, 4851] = -0.1 Angstrom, 18.8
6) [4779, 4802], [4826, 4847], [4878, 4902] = 0.2 Angstrom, 18.9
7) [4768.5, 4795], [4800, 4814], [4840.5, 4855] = -0.2 Angstrom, 18.7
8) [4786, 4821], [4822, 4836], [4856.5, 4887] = -0.5 Angstrom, 18.2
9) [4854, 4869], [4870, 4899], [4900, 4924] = -3.1 Angstrom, 16.6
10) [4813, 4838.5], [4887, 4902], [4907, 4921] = -0.1 Angstrom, 18.5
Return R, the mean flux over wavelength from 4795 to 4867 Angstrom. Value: 18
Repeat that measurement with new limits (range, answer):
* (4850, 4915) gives 17.6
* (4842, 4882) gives 16.9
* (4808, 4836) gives 18.9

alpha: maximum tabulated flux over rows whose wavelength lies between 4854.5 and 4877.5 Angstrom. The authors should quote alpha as 18.79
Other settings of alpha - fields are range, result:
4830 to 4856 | 18.97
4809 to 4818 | 19.48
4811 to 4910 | 19.6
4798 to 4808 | 19.7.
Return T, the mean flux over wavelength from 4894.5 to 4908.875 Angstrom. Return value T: 18.8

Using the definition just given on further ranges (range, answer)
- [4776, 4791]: 19.1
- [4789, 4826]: 19.1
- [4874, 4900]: 18.5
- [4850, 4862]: 15.5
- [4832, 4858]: 18.1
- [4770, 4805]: 19.1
